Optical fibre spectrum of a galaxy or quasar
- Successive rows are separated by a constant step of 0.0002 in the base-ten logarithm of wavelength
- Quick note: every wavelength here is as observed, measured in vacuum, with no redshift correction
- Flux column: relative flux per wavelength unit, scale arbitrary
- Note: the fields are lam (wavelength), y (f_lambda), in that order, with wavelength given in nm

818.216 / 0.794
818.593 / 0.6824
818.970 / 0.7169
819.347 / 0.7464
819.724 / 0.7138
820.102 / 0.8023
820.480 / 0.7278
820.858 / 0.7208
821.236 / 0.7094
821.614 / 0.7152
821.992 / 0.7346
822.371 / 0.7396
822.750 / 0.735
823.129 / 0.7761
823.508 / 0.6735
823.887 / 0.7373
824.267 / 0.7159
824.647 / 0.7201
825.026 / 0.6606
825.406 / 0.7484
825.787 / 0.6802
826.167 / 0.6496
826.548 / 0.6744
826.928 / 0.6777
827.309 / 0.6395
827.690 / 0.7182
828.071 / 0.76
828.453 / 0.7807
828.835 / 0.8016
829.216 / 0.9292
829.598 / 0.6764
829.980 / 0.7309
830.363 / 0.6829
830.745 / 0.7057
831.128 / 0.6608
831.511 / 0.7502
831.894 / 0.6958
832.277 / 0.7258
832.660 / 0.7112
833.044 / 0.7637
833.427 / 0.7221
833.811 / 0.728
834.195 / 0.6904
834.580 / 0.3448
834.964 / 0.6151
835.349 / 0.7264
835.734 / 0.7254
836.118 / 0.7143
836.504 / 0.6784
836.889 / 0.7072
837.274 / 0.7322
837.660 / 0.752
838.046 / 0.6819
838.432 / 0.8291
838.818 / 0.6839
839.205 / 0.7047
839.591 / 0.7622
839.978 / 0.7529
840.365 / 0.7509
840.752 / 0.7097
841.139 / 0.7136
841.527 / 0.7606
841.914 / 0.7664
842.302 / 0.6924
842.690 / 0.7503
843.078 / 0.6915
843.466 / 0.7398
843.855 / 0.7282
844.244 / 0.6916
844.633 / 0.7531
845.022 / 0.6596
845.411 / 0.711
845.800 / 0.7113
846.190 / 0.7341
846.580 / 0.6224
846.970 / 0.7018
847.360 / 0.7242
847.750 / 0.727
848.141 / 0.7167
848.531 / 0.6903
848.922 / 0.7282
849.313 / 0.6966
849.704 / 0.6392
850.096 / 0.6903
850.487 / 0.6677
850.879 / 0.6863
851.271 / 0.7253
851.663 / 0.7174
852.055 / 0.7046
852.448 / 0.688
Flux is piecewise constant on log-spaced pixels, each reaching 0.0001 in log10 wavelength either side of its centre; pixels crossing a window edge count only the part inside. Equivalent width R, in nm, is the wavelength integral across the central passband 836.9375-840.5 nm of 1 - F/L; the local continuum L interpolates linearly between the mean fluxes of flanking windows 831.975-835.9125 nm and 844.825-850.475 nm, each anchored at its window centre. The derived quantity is -0.29 nm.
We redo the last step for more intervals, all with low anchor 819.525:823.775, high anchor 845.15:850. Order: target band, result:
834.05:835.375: 0.26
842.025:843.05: -0.02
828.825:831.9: -0.06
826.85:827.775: 0.06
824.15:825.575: 0.03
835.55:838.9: -0.05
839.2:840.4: -0.06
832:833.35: -0.02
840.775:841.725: -0.03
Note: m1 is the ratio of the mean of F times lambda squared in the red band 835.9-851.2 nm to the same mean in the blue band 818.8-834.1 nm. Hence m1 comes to 1.03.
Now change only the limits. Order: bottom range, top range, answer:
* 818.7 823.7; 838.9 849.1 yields 1.04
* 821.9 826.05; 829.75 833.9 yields 1.02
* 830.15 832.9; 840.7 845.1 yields 1.05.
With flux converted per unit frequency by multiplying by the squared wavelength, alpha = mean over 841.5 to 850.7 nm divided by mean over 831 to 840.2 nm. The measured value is 1.0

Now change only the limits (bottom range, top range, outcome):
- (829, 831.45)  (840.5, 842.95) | 1.03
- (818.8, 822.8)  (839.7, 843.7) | 1.05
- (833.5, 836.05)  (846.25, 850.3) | 1.11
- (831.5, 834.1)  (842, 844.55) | 1.02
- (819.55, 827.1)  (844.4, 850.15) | 1.04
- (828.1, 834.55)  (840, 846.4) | 1.03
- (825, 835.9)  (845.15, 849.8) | 1.04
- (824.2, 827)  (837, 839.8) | 1.10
